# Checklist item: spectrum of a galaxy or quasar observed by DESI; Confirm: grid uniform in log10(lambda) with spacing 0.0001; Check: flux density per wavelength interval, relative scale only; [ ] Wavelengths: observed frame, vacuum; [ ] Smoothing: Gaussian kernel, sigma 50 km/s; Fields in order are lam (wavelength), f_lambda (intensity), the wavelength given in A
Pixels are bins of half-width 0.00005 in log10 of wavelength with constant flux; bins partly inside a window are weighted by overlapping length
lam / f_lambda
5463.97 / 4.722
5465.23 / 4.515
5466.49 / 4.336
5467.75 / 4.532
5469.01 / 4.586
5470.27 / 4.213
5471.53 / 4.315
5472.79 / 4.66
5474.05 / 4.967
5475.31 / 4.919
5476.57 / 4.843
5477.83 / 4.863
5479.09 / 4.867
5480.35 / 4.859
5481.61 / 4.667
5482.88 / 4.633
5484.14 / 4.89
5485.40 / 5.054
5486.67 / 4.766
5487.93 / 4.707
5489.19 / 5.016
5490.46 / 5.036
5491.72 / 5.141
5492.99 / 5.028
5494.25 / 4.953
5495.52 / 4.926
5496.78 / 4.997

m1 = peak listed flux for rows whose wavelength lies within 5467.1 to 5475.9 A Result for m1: 4.967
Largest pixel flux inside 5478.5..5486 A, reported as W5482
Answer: 5.054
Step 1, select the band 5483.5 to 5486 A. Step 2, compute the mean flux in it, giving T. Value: 4.98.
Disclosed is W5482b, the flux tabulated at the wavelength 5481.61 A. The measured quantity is 4.667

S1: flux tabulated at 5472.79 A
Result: 4.66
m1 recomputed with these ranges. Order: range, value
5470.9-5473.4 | 4.66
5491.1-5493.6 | 5.141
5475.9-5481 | 4.867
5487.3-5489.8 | 5.016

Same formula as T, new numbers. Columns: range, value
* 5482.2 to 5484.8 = 4.76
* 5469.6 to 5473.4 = 4.4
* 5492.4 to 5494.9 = 4.99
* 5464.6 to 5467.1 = 4.42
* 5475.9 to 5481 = 4.86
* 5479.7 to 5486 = 4.82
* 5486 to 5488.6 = 4.75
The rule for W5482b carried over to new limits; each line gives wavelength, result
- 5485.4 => 5.054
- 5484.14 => 4.89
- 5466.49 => 4.336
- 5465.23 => 4.515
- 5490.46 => 5.036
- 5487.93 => 4.707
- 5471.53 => 4.315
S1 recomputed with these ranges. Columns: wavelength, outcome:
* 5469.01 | 4.586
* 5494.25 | 4.953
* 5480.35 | 4.859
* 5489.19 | 5.016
